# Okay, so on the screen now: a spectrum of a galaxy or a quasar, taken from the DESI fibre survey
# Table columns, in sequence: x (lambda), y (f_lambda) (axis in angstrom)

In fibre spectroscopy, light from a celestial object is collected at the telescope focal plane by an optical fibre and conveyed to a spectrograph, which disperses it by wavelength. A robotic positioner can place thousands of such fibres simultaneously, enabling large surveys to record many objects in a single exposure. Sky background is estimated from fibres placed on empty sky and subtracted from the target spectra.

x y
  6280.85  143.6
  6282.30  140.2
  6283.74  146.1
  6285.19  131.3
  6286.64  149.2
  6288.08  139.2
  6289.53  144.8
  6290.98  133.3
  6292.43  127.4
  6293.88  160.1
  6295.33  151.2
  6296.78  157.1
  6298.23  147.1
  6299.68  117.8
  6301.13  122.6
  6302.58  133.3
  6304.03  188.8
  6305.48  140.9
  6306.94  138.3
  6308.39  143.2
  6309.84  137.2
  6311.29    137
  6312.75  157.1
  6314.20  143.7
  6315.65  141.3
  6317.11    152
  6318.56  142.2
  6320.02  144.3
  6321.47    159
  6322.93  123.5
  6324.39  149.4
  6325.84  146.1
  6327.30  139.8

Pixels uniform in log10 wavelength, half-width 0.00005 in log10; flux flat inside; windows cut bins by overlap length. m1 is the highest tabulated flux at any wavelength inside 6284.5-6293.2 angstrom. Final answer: 149.2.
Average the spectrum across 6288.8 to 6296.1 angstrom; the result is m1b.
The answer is 143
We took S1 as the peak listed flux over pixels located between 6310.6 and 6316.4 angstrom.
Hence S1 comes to 157.1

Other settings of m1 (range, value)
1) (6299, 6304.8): 188.8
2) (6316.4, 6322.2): 159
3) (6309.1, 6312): 137.2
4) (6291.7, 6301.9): 160.1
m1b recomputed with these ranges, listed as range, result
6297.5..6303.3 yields 130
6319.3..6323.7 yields 142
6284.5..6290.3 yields 141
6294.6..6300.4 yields 143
